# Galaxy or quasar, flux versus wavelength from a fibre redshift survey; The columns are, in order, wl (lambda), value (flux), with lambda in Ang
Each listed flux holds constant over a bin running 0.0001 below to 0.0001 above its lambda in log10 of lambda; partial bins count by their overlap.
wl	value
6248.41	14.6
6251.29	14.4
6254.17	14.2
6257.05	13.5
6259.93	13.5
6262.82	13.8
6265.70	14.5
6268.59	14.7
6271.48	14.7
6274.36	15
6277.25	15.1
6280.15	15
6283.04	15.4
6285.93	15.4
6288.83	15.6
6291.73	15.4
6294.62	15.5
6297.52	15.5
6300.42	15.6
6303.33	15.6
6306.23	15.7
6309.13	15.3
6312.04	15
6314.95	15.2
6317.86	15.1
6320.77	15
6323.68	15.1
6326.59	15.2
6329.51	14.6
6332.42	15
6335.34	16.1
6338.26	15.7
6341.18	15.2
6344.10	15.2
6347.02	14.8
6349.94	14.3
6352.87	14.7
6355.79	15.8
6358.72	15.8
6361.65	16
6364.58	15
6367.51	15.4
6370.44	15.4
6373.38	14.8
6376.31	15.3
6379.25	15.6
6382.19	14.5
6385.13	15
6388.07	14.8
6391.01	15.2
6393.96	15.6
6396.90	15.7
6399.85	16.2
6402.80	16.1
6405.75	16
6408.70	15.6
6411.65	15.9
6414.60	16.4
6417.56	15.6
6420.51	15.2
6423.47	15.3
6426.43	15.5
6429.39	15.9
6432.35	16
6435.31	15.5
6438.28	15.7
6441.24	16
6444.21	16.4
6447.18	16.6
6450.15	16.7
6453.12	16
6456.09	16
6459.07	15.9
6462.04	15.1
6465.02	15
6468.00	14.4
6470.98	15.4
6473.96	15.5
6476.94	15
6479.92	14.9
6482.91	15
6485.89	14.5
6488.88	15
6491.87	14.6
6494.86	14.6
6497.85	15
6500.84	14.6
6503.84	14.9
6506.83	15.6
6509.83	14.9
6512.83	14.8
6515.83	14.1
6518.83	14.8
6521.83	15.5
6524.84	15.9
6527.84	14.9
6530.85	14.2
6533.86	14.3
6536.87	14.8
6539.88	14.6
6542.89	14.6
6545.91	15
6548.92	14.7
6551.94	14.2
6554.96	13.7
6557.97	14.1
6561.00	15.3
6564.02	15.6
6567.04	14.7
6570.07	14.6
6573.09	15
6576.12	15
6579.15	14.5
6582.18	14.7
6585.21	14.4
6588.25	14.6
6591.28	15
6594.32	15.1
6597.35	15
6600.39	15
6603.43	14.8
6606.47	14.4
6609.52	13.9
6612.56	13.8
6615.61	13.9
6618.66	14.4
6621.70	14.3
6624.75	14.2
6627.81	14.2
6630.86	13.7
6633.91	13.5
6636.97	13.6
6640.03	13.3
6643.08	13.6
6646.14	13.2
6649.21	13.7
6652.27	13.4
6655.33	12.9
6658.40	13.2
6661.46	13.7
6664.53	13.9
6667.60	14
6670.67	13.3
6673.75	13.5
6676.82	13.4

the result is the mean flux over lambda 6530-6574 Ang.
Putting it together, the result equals 14.6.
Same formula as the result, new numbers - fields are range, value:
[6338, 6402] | 15.3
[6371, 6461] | 15.7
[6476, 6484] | 15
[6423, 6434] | 15.7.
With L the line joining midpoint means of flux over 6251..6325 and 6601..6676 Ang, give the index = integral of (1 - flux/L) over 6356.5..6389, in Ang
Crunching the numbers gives -1.3 Ang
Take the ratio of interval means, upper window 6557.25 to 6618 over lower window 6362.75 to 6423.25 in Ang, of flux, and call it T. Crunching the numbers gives 0.95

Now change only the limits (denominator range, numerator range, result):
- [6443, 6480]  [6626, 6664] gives 0.86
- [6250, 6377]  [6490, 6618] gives 0.98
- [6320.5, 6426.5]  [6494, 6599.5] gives 0.96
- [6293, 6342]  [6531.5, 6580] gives 0.96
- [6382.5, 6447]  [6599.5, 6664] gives 0.88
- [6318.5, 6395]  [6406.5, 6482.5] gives 1.03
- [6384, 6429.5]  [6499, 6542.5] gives 0.95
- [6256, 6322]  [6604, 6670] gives 0.92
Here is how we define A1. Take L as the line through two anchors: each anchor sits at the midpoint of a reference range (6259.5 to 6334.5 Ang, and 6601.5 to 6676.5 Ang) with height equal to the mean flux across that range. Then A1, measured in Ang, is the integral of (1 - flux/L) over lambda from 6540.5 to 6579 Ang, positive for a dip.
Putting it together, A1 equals -1.72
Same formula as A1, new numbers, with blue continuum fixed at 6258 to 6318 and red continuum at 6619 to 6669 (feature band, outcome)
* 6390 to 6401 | -0.8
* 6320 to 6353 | -0.5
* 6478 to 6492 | -0.5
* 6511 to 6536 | -1.2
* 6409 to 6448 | -3.5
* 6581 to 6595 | -0.9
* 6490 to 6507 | -0.7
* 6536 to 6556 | -0.7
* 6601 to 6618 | -0.5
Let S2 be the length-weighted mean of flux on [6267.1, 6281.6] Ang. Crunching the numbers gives 14.9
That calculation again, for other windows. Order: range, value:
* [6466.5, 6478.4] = 15.1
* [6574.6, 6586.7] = 14.6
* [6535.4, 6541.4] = 14.7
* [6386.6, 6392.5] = 15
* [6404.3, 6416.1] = 16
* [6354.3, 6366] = 15.7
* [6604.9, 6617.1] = 14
